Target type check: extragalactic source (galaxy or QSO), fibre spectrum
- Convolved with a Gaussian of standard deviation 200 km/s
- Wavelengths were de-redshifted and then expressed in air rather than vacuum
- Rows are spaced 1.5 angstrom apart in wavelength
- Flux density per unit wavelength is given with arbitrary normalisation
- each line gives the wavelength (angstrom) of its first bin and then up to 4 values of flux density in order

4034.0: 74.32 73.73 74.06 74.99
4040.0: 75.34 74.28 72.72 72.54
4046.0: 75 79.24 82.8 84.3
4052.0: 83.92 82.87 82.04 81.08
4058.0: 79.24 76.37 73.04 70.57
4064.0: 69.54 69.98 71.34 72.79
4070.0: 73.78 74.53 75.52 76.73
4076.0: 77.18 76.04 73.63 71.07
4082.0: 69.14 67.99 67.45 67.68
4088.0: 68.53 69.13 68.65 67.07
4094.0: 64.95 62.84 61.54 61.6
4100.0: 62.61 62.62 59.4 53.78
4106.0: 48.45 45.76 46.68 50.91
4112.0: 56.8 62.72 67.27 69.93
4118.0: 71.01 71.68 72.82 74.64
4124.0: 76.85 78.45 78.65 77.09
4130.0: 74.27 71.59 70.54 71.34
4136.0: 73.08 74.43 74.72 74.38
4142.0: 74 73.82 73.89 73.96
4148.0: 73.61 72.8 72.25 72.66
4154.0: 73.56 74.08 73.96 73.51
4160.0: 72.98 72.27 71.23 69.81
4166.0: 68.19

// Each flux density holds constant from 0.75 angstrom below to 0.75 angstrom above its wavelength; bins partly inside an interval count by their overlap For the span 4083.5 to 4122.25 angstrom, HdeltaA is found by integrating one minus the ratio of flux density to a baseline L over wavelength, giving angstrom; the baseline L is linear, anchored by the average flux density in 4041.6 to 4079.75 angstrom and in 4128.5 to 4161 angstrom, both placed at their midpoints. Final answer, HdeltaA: 6.3 angstrom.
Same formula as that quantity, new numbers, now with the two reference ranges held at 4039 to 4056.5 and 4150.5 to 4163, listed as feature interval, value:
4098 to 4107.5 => 2.36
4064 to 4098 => 2.97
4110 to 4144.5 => 1.41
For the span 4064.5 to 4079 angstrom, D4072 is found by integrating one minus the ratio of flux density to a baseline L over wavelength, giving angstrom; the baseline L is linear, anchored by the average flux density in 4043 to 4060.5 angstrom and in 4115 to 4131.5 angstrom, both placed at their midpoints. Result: 0.7 angstrom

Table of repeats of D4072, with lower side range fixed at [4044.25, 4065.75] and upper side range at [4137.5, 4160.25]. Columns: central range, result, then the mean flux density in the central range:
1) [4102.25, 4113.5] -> 3.43 angstrom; 52.4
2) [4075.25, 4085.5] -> 0.64 angstrom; 71.9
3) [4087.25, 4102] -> 2.14 angstrom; 65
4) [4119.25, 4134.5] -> 0.01 angstrom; 74.6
